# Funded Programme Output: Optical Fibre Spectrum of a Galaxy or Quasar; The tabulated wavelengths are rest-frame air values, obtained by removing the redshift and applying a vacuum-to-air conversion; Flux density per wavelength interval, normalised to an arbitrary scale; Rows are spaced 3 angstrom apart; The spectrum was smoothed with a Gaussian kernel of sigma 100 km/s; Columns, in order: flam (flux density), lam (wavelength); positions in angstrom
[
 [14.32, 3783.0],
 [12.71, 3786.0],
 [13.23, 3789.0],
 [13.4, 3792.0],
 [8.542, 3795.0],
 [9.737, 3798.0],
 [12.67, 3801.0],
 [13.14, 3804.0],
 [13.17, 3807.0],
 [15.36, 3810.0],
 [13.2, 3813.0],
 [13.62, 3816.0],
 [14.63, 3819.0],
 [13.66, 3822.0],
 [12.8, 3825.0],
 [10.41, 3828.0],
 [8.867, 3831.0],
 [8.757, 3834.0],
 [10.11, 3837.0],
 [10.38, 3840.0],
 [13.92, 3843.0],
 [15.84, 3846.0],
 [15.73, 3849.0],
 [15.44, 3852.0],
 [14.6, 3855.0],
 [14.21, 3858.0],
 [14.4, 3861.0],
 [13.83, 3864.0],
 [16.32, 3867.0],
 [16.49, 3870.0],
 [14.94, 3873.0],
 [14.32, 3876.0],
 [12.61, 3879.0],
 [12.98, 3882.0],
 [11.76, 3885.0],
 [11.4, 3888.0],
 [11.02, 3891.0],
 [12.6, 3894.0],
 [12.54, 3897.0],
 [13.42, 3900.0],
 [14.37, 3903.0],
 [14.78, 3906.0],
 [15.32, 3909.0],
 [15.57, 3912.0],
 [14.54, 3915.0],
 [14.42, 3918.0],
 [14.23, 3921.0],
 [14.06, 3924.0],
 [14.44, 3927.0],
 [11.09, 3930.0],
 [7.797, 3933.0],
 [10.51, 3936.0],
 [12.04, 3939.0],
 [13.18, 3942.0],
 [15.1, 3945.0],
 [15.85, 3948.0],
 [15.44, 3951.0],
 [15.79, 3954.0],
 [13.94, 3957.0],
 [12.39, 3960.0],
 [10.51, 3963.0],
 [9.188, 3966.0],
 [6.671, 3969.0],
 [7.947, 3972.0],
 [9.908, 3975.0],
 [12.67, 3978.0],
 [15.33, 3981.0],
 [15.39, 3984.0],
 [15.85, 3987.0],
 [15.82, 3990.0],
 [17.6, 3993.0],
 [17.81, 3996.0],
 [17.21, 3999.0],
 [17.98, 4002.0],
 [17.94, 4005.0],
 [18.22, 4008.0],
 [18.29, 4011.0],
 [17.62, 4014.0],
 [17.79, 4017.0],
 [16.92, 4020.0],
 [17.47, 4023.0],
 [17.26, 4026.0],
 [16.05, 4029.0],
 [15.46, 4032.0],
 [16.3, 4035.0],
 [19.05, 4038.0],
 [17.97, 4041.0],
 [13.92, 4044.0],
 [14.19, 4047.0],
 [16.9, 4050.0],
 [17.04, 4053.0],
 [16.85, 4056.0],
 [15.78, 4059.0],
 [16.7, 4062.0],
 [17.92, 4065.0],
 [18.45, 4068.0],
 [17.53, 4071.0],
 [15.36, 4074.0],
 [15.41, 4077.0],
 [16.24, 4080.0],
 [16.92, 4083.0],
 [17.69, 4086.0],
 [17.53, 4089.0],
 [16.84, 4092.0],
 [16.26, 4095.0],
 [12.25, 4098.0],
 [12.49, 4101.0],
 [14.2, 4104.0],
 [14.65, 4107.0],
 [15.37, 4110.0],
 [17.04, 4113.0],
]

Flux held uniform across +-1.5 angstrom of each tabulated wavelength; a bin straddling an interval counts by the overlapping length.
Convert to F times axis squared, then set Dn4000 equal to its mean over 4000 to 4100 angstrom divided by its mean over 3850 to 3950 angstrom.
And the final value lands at 1.32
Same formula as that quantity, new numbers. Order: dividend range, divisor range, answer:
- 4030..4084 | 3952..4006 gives 1.24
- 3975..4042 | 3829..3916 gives 1.33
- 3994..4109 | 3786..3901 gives 1.42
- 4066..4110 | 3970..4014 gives 1.07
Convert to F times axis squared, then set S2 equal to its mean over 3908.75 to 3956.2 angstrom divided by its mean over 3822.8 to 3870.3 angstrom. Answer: 1.1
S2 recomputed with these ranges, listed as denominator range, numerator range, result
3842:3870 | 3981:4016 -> 1.23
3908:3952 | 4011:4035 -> 1.32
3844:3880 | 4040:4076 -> 1.22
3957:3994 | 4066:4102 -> 1.37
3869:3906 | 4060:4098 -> 1.39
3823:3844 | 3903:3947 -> 1.31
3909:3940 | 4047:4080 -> 1.37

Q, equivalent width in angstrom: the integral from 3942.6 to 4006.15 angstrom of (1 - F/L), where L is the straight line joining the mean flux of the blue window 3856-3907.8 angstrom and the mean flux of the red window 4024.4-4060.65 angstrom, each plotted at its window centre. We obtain 4.9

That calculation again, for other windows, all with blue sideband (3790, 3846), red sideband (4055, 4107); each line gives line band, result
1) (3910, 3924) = -1.1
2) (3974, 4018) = -4.7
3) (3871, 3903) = 0.7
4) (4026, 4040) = -1.3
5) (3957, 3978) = 6.4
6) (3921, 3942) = 2.9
